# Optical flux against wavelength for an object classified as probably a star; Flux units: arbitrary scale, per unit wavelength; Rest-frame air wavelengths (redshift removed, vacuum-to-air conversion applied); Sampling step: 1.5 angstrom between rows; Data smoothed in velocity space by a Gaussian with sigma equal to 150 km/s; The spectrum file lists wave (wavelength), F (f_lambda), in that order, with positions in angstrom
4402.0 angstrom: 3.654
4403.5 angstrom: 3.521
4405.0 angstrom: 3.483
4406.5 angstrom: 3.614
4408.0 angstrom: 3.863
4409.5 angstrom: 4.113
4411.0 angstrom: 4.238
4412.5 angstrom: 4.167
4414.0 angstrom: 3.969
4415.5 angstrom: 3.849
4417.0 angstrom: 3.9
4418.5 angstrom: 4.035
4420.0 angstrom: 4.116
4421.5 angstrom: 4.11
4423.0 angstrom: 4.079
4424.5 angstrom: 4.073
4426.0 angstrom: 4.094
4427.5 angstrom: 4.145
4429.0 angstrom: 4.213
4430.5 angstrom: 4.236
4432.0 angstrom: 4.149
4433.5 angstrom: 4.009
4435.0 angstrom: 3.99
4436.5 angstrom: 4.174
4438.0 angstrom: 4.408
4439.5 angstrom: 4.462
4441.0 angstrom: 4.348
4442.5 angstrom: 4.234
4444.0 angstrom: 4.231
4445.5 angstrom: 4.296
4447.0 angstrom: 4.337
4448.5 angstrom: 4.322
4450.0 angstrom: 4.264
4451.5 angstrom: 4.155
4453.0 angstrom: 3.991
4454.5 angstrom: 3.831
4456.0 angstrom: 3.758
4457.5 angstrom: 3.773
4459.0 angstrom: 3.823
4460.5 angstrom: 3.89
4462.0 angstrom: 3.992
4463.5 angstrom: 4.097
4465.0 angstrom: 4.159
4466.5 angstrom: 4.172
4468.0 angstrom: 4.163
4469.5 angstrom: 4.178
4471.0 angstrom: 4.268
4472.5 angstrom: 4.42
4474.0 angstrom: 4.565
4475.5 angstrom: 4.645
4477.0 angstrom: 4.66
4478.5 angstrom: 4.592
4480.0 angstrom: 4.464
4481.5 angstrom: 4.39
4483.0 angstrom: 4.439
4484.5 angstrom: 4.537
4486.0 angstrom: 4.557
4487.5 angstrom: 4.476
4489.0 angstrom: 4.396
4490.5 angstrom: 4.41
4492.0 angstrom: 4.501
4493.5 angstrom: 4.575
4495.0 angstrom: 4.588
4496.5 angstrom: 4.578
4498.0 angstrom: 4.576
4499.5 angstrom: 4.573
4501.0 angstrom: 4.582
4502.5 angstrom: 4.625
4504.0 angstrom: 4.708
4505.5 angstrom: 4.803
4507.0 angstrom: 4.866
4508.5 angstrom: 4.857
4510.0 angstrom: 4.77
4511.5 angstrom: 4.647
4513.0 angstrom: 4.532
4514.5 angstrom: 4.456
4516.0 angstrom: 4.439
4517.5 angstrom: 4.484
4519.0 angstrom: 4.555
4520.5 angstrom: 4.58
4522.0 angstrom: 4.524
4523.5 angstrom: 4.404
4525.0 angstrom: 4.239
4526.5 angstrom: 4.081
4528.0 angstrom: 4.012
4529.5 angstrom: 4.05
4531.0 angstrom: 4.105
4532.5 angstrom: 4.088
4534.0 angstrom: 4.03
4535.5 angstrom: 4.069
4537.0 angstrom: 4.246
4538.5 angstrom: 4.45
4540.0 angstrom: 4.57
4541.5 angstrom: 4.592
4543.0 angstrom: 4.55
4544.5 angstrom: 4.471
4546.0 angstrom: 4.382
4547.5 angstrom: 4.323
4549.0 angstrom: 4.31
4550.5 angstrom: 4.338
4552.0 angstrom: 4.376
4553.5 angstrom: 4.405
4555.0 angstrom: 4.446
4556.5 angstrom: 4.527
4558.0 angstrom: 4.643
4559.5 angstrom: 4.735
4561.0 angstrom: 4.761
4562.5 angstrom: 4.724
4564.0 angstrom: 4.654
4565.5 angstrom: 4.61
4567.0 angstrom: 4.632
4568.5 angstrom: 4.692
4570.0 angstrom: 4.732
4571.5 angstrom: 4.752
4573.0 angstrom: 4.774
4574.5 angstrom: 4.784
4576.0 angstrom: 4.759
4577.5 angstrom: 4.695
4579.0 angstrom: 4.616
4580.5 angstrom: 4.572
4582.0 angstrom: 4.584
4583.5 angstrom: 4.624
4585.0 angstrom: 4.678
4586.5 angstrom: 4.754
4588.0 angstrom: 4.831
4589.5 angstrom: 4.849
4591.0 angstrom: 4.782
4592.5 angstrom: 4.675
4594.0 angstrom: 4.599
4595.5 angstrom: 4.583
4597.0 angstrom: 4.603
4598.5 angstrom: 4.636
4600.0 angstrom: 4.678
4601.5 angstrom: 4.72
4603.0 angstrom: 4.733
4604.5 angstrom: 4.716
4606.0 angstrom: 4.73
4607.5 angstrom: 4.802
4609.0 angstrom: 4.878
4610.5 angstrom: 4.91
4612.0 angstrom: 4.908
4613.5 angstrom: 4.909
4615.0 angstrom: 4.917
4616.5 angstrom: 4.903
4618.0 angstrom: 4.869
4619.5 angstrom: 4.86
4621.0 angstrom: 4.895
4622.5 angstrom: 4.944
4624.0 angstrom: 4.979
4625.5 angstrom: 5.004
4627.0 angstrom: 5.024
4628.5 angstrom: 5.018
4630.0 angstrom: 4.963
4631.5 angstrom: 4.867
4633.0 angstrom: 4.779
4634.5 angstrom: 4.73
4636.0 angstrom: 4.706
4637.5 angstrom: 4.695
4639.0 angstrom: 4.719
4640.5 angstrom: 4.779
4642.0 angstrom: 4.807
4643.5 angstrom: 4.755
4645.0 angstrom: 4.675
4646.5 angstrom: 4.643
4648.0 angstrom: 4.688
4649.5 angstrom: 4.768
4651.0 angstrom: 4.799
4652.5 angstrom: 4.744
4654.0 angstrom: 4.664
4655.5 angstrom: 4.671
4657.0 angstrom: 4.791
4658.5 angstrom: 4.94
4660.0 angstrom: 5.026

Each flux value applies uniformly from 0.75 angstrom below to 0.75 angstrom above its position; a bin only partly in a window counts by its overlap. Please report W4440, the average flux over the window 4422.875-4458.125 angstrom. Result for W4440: 4.15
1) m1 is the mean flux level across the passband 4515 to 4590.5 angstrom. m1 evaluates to 4.5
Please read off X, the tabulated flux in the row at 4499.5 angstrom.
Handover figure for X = 4.573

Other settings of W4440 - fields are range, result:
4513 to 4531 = 4.35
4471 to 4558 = 4.46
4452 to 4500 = 4.31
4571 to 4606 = 4.7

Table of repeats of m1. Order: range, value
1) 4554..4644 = 4.76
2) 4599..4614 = 4.79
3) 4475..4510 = 4.59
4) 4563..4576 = 4.71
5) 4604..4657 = 4.82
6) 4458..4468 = 4.03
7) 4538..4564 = 4.51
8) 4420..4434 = 4.12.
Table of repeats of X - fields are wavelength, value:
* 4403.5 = 3.521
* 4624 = 4.979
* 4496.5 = 4.578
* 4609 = 4.878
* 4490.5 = 4.41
